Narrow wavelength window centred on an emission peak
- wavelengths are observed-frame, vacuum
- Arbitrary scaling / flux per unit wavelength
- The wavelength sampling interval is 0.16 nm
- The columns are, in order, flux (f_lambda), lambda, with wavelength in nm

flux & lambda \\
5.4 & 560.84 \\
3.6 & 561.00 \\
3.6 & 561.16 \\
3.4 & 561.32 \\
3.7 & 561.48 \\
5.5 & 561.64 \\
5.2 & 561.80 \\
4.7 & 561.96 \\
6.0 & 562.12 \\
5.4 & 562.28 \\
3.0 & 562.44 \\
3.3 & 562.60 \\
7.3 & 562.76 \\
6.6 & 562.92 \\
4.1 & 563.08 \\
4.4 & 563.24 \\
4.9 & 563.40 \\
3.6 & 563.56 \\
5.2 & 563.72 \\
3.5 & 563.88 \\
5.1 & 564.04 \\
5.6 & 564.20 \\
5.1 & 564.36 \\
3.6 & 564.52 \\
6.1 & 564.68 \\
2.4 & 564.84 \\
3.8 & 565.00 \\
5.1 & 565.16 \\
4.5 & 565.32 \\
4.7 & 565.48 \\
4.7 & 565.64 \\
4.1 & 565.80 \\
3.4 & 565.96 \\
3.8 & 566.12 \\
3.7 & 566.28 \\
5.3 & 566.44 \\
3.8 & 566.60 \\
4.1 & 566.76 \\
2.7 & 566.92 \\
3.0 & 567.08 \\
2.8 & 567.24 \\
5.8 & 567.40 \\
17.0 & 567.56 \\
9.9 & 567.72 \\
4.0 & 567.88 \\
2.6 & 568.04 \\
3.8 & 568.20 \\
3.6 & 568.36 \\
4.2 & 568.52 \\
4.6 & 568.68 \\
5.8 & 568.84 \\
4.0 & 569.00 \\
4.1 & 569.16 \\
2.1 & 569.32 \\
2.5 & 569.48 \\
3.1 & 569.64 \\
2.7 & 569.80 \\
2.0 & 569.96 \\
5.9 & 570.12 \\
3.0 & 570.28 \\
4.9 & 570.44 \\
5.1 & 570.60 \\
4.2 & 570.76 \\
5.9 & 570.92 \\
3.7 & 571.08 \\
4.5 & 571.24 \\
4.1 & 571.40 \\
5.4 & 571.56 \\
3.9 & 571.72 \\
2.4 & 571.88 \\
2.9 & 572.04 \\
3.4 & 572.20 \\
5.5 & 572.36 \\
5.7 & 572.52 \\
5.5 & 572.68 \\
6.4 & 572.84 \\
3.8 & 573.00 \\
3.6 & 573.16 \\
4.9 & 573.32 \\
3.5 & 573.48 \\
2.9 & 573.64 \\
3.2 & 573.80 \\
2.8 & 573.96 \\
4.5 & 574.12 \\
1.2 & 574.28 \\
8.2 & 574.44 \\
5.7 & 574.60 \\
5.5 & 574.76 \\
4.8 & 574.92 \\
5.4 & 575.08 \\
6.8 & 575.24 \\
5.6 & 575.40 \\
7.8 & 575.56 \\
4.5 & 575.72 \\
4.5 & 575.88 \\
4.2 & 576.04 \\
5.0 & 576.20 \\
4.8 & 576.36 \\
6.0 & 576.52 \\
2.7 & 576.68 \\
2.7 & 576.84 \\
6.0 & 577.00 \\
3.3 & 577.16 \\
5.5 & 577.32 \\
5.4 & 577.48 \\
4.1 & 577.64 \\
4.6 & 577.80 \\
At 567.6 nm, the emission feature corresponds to H-beta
